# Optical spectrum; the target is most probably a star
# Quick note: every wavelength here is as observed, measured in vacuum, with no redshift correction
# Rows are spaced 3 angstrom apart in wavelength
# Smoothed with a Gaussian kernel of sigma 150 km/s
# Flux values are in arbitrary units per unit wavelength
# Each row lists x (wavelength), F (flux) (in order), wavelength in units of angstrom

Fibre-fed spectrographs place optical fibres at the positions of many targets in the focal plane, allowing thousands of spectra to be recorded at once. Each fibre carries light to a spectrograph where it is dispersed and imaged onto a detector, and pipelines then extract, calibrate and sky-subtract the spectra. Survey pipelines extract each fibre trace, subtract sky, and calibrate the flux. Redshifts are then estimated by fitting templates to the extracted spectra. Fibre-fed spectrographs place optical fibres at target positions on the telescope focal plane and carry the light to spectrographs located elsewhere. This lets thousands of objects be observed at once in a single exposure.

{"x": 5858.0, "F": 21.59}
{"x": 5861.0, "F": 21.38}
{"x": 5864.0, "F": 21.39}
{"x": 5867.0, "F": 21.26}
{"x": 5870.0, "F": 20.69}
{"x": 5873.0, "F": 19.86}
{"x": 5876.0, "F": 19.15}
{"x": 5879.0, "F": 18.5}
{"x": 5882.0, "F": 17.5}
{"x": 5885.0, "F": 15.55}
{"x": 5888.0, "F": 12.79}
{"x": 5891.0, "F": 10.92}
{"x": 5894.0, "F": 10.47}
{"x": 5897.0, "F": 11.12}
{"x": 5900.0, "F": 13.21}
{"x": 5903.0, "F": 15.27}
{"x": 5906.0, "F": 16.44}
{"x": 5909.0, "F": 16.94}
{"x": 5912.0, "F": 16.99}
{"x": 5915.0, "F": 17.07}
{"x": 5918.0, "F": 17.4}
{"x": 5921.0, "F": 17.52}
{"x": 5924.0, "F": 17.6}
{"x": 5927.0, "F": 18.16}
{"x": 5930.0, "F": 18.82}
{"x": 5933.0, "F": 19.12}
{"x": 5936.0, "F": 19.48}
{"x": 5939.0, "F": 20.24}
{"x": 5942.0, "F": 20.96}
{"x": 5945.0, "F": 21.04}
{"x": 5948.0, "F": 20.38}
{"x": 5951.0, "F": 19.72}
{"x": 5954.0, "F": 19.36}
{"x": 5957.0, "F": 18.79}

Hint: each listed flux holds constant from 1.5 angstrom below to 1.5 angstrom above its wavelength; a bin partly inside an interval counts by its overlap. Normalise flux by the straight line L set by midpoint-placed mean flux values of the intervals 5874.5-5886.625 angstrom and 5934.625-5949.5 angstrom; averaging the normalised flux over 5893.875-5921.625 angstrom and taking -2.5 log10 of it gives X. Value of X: 0.22 mag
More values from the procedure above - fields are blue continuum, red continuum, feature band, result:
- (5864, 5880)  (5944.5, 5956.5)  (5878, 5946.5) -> 0.199 mag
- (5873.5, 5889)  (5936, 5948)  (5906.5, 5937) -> 0.090 mag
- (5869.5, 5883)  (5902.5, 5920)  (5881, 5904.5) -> 0.333 mag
